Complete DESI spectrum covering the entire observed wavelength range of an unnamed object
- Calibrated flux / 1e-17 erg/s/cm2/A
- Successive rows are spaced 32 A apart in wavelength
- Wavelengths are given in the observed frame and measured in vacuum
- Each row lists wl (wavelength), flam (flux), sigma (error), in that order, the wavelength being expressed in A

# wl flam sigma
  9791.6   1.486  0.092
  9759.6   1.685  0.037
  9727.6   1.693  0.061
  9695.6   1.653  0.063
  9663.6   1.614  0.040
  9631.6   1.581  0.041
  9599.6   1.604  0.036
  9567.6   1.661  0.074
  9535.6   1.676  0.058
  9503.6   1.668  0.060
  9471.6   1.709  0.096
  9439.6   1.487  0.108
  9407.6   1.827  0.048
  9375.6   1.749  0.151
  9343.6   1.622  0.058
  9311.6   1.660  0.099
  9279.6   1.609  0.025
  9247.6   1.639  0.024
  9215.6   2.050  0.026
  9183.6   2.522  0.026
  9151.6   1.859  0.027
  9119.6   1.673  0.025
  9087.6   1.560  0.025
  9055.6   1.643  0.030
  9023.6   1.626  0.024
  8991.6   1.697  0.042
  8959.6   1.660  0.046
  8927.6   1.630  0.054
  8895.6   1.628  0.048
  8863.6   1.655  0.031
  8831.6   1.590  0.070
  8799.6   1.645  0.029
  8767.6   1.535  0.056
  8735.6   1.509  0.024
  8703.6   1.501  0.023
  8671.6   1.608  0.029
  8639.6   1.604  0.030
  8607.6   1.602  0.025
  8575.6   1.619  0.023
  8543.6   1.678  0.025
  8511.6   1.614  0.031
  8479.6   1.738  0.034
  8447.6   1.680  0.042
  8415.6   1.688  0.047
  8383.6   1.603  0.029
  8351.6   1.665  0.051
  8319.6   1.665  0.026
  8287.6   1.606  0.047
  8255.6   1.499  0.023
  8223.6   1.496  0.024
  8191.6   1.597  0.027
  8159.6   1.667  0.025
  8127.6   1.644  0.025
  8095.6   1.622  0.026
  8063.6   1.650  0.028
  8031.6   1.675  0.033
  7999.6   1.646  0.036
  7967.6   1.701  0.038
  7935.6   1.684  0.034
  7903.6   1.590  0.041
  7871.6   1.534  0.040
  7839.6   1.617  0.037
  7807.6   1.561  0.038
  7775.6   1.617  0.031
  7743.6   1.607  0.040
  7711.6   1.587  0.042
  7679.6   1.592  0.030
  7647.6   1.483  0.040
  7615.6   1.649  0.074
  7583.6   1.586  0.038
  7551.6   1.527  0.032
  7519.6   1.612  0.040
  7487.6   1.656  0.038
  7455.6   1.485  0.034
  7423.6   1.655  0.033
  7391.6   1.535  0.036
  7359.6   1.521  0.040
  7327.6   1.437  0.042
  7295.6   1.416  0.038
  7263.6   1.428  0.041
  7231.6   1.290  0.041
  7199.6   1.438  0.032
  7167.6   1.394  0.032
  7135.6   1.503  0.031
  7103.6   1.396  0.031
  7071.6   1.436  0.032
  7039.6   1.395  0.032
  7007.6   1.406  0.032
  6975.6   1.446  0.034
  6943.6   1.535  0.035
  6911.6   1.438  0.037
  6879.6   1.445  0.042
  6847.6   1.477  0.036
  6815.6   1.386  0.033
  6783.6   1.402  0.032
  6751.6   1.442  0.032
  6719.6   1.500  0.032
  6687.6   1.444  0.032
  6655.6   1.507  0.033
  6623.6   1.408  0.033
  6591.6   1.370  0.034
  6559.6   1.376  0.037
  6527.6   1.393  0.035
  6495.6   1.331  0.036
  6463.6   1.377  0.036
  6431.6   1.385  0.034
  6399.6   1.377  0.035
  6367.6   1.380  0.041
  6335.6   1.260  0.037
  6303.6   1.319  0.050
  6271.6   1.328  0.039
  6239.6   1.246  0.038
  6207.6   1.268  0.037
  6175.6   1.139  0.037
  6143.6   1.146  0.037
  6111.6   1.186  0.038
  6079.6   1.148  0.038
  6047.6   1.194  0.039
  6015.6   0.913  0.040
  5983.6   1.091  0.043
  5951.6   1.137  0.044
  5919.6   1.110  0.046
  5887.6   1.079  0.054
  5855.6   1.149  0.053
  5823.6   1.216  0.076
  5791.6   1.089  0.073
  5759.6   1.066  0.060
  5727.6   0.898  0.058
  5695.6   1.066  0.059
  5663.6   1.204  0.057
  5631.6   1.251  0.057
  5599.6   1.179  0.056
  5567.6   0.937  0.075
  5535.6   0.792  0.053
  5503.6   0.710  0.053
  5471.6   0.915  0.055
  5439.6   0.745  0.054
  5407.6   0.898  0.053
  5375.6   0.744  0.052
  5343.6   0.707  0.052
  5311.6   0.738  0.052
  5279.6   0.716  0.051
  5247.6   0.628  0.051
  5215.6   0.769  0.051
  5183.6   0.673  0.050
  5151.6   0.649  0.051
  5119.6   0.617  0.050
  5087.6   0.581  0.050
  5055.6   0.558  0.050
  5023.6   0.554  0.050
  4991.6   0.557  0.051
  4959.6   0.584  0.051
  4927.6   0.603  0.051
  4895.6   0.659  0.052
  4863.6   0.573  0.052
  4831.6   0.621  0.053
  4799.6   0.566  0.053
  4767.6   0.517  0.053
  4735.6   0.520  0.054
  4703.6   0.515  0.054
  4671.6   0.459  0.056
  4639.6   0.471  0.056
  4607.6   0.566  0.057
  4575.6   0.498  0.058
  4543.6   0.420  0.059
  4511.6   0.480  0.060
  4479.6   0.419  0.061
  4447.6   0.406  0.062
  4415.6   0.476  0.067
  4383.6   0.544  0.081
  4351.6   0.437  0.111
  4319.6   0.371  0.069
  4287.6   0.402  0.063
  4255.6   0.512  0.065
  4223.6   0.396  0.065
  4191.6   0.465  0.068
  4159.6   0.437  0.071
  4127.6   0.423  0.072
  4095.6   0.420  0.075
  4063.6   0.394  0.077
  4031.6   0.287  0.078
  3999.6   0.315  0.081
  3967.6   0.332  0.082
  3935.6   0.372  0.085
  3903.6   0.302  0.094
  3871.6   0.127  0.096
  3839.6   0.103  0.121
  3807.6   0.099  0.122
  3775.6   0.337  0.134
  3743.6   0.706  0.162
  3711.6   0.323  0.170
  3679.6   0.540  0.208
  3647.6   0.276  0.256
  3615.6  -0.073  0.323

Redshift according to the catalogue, 0.40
